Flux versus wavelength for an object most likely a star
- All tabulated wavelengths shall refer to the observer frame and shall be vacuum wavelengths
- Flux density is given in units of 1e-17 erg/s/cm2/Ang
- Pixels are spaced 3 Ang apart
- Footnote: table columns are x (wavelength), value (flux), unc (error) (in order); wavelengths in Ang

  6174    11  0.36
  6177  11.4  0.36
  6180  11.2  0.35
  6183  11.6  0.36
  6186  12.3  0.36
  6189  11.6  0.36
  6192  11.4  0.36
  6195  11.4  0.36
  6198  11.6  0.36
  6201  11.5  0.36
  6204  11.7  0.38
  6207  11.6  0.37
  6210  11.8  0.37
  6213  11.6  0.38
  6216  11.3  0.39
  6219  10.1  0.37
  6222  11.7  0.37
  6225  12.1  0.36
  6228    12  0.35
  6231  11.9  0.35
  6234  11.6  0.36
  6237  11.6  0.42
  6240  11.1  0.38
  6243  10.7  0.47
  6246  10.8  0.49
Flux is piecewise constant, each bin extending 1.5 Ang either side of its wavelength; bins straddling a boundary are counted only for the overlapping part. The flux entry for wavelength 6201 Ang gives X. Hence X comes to 11.5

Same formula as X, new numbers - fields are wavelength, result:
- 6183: 11.6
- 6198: 11.6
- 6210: 11.8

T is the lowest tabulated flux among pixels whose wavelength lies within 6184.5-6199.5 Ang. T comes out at 11.4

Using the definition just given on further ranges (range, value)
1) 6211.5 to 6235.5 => 10.1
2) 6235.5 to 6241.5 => 11.1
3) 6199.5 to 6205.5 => 11.5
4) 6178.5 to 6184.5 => 11.2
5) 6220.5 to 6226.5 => 11.7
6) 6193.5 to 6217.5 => 11.3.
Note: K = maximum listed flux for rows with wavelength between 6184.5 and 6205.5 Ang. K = 12.3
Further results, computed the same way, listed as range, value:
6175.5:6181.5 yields 11.4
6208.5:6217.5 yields 11.8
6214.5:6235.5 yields 12.1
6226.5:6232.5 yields 12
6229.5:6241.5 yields 11.9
